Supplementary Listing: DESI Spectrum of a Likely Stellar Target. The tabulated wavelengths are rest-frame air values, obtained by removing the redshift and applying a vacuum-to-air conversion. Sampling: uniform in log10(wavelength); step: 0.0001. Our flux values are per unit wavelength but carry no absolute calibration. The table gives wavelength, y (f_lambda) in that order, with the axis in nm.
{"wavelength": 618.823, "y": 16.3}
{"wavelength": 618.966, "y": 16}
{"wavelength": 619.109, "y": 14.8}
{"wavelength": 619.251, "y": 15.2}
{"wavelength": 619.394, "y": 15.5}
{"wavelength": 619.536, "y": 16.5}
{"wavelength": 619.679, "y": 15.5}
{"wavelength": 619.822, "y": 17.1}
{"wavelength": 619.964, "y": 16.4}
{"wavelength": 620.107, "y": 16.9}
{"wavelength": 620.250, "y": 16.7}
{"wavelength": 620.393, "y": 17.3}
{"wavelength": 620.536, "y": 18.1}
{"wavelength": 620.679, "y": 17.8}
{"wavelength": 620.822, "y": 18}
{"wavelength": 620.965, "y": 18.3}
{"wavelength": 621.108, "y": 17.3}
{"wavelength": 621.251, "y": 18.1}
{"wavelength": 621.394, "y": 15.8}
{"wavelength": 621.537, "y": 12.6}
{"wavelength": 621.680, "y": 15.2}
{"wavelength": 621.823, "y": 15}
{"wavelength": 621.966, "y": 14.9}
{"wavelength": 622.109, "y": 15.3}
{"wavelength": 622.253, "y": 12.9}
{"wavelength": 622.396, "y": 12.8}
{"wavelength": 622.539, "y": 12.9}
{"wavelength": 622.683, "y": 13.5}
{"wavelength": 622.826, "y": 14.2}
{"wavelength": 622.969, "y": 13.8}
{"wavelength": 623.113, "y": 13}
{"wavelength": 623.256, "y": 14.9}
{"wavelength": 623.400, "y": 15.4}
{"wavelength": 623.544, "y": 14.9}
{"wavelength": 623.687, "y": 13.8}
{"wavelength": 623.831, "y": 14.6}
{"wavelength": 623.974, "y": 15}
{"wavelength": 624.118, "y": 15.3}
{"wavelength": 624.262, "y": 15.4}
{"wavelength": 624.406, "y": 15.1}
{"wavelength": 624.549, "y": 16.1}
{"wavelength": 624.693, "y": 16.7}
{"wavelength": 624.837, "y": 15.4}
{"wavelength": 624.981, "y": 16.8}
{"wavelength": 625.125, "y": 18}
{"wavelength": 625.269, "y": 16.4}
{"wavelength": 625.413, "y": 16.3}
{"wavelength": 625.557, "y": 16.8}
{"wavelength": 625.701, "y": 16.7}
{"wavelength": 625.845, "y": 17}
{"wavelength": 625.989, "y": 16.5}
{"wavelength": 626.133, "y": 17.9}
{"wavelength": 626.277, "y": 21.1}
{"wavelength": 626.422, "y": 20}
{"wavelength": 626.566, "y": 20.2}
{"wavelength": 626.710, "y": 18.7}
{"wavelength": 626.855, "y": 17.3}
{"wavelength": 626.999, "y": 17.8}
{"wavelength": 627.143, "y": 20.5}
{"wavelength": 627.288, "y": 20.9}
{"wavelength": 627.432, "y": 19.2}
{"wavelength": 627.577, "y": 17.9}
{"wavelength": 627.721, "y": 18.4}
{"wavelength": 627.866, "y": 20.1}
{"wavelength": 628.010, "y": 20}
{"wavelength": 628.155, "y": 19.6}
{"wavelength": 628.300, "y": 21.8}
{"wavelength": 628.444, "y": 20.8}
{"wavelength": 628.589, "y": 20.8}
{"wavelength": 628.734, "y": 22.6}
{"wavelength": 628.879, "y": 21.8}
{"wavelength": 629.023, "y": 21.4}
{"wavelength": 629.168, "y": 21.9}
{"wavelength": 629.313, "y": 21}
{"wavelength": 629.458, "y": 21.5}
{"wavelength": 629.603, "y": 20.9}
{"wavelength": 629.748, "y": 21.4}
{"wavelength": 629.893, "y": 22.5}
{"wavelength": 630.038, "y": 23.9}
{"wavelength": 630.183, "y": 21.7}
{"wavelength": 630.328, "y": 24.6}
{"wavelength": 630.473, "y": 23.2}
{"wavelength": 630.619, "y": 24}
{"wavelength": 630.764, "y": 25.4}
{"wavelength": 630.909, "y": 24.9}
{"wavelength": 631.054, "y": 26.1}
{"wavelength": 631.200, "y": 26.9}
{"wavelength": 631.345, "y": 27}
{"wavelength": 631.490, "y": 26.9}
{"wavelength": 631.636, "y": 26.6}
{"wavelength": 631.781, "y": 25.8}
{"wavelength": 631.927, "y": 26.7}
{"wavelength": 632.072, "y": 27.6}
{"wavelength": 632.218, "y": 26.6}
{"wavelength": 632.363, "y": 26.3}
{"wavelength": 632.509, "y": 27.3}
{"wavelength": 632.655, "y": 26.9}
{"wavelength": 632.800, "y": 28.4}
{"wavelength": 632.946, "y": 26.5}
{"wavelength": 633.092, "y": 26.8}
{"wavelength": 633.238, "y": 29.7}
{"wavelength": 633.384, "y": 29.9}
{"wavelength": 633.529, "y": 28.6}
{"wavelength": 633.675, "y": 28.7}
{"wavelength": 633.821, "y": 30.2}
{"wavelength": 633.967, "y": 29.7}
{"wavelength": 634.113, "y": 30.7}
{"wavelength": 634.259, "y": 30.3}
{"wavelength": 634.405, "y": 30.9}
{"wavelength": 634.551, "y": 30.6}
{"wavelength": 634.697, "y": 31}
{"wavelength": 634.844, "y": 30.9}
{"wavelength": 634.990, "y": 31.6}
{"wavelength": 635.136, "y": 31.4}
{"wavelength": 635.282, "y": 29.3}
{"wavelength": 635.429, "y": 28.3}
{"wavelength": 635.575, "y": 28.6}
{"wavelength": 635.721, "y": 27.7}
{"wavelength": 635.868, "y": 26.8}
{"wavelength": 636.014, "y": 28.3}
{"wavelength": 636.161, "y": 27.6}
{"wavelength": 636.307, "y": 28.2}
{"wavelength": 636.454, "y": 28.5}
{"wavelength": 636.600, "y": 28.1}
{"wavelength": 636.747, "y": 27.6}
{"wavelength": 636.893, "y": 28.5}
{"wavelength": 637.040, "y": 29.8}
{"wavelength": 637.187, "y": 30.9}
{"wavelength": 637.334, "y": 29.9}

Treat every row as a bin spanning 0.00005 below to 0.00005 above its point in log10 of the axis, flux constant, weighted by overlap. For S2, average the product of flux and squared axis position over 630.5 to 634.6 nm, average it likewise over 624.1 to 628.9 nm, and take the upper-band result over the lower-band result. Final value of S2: 1.5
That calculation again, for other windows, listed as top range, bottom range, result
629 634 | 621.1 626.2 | 1.72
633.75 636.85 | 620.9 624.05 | 2.07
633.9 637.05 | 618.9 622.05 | 1.88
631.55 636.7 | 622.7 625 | 1.98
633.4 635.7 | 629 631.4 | 1.30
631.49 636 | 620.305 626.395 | 1.87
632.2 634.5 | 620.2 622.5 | 1.87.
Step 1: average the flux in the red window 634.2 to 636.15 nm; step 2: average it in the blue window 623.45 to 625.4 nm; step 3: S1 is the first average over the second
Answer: 1.9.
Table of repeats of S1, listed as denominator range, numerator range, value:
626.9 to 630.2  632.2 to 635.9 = 1.40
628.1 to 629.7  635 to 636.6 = 1.34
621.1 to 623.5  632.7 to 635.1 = 2.05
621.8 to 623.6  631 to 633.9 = 1.95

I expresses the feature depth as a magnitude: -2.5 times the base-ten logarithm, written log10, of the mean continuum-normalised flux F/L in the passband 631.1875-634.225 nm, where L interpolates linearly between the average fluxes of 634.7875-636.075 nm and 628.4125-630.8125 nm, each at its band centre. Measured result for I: -0.076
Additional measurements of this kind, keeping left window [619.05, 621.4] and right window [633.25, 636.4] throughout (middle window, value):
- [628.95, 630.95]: 0.12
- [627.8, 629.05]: 0.14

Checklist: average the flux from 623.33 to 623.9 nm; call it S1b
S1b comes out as 14.7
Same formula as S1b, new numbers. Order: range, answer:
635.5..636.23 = 27.8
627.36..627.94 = 18.9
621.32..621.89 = 14.7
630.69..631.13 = 25.5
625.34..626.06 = 16.7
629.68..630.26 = 22.4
